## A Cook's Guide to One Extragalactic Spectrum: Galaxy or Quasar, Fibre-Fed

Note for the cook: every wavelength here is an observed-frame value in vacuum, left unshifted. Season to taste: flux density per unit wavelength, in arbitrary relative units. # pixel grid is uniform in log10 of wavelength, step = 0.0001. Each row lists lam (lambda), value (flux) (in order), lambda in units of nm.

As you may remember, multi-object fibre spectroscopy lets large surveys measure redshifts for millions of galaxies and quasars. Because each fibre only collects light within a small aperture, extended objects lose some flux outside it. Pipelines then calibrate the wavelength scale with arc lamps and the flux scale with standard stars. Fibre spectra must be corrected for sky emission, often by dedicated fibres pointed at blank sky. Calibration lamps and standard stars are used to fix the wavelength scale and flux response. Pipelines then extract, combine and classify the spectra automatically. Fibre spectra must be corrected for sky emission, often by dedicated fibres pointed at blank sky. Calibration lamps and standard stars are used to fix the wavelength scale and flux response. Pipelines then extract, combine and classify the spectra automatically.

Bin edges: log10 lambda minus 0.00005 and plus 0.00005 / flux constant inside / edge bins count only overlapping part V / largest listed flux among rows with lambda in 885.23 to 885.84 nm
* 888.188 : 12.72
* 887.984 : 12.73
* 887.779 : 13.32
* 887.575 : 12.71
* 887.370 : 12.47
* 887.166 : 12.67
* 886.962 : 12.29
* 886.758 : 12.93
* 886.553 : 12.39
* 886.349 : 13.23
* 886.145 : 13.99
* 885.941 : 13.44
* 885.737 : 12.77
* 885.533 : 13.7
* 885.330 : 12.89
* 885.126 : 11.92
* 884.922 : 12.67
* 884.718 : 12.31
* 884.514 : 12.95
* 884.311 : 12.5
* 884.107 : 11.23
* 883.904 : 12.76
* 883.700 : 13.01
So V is 13.7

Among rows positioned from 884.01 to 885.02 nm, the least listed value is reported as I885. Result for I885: 11.23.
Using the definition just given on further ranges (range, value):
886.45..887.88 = 12.29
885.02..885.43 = 11.92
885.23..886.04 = 12.77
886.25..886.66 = 12.39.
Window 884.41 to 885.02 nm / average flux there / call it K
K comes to 12.6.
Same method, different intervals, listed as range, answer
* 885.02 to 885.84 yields 12.8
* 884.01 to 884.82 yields 12.3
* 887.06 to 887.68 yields 12.6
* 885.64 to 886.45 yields 13.4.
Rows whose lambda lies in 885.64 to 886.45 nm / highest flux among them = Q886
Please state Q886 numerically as 13.99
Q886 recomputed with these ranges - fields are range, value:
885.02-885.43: 12.89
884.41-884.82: 12.95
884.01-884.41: 12.5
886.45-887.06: 12.93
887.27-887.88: 13.32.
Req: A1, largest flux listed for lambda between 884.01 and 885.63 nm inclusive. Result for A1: 13.7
